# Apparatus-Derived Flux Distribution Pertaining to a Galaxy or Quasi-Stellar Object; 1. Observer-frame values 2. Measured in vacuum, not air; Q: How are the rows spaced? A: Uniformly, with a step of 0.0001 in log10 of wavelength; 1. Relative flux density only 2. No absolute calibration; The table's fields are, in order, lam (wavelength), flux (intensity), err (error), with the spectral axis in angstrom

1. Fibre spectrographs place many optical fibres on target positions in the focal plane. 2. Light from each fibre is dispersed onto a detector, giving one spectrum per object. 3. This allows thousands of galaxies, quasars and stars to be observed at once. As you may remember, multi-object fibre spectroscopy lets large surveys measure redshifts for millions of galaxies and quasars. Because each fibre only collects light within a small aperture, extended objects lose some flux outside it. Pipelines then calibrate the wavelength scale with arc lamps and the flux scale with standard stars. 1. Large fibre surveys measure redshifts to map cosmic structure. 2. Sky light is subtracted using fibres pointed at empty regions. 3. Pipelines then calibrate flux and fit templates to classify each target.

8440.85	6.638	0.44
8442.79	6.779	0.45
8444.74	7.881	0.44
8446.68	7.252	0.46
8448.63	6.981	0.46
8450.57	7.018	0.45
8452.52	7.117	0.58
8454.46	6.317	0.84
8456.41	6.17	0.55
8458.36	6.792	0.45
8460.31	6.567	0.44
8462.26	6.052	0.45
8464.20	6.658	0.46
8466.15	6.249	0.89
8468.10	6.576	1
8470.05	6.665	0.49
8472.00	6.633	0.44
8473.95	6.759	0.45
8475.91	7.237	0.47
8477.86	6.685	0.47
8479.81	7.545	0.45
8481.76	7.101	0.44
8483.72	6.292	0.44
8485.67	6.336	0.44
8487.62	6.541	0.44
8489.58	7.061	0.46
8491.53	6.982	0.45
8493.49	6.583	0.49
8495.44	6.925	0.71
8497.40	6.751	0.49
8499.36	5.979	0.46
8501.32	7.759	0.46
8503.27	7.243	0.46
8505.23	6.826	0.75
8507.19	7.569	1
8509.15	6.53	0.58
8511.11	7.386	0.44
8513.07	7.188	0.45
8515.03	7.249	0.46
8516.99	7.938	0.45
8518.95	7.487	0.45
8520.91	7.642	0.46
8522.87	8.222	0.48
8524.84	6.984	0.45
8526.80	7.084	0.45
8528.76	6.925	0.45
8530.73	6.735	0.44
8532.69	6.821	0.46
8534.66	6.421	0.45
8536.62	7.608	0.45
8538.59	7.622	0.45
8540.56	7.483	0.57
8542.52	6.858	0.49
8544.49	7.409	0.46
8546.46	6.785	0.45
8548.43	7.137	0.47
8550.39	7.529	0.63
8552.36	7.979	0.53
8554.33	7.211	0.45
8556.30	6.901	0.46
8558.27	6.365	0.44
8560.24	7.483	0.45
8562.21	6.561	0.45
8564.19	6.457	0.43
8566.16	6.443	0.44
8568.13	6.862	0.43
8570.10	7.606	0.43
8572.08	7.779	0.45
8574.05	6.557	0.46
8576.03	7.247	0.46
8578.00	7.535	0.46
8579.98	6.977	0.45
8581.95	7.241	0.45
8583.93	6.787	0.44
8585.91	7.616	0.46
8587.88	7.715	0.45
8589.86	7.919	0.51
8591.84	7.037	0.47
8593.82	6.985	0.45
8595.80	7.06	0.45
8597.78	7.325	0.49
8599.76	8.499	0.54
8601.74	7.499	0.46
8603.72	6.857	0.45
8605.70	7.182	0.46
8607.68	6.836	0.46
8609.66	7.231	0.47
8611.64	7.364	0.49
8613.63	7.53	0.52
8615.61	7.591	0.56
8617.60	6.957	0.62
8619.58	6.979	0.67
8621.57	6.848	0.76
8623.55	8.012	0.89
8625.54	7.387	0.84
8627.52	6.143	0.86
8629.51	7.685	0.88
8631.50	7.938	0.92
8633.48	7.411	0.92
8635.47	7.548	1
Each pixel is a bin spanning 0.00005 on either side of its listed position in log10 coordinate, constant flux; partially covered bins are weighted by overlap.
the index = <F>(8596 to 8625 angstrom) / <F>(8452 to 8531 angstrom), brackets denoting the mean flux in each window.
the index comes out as 1.06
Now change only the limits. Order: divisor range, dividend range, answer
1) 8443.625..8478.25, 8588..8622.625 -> 1.08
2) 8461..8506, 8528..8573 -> 1.05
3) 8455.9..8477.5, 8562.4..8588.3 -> 1.08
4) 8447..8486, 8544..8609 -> 1.07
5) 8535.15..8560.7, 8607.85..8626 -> 1.01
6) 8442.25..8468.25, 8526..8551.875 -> 1.06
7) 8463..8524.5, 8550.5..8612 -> 1.03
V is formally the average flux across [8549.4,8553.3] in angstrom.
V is 7.76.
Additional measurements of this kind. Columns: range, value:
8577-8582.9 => 7.26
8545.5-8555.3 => 7.33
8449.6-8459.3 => 6.68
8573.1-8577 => 6.89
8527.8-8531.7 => 6.82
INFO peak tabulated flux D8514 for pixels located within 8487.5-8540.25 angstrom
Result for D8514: 8.222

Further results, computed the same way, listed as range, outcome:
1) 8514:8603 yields 8.499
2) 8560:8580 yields 7.779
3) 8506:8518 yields 7.938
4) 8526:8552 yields 7.622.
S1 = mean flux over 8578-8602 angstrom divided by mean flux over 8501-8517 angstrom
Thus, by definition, 1.02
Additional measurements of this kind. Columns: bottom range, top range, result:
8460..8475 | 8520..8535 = 1.09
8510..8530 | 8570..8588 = 0.98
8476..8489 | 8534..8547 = 1.06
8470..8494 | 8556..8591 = 1.05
